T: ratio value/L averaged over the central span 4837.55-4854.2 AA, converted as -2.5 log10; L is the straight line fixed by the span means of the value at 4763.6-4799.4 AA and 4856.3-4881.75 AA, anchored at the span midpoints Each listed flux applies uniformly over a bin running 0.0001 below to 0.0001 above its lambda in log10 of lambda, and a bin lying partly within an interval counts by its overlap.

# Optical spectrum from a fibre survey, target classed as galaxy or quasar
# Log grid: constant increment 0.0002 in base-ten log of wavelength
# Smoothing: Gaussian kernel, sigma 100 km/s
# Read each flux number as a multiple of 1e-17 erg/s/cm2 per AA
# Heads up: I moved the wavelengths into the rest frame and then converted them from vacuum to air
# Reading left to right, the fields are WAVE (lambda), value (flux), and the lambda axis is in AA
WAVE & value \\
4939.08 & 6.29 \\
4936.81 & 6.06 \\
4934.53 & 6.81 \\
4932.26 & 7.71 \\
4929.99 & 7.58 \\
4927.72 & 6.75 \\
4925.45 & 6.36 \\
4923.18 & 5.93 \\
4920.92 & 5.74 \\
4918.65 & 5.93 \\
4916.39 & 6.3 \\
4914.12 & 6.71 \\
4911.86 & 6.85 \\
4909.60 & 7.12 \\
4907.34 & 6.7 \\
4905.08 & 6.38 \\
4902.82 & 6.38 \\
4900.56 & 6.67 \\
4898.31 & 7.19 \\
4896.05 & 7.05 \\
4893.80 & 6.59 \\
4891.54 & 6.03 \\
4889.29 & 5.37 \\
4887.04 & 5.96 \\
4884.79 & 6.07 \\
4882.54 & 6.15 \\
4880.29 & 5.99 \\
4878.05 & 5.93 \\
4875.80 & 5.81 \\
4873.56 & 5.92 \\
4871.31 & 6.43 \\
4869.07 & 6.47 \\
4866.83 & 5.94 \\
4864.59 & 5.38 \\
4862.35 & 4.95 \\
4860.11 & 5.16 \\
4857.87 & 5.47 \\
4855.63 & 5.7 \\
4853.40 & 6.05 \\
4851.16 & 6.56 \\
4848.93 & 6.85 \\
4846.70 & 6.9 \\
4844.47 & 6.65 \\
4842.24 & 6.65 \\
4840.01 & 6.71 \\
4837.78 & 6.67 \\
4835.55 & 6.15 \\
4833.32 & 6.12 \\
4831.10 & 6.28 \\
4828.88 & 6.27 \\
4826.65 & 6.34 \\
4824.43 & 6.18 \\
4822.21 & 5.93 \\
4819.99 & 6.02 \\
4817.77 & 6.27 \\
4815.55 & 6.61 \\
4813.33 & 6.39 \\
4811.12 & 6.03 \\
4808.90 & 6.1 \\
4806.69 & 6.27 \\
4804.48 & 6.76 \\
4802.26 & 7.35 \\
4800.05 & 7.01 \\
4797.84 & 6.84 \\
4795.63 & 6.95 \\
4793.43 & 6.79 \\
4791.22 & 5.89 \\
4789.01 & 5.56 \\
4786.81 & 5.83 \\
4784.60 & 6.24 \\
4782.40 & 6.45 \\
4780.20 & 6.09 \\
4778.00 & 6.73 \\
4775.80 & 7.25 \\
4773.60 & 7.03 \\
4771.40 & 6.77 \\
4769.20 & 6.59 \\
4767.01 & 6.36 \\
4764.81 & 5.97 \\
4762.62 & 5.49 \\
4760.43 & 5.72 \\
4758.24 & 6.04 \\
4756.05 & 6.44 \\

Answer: -0.12 mag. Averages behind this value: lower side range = 6.46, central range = 6.64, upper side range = 5.77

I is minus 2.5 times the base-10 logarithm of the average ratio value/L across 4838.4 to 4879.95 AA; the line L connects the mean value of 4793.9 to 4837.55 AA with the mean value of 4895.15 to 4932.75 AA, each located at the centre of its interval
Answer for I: 0.07 mag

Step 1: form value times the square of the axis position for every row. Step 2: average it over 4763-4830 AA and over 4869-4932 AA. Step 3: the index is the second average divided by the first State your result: 1.04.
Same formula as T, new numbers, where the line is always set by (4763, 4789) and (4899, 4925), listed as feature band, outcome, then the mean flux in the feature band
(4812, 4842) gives 0.02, 6.31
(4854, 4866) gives 0.19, 5.38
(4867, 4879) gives 0.06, 6.1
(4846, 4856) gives 0.00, 6.45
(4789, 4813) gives -0.02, 6.54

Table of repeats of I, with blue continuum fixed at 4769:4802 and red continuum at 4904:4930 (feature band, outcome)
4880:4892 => 0.102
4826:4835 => 0.049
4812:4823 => 0.049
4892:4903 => -0.044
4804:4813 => 0.046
